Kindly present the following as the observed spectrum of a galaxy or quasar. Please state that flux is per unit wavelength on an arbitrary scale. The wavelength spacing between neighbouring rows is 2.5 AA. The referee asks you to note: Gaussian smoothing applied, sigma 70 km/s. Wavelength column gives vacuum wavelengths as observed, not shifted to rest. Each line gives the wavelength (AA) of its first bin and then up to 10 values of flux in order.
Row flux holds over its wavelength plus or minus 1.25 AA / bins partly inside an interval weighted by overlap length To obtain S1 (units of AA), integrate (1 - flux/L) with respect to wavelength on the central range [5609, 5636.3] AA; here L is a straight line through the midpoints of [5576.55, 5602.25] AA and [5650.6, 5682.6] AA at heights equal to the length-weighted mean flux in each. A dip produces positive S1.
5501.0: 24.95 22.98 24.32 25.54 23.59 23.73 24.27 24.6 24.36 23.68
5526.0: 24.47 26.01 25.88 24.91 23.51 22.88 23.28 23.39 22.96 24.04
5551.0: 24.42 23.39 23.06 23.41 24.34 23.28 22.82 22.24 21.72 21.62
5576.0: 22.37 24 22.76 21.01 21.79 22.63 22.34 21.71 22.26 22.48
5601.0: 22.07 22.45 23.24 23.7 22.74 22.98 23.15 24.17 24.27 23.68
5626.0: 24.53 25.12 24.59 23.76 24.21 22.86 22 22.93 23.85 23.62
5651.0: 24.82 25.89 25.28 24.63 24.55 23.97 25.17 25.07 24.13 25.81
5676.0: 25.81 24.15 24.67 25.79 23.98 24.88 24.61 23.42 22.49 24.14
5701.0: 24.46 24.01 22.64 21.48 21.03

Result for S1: -0.5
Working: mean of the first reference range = 22.3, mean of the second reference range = 24.9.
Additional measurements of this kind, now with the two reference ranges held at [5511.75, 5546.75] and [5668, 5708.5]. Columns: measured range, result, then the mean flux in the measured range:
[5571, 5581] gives 0.67 AA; 22.6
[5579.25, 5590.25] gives 0.93 AA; 22.1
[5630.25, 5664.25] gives 0.25 AA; 24.1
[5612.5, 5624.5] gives 0.28 AA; 23.7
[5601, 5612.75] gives 0.62 AA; 22.9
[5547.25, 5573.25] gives 1.04 AA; 23.2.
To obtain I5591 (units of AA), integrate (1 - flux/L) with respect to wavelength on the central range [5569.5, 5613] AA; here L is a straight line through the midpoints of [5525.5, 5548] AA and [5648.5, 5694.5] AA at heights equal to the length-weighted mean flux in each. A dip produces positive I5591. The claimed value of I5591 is 3.5 AA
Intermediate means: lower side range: 24.1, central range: 22.4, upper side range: 24.8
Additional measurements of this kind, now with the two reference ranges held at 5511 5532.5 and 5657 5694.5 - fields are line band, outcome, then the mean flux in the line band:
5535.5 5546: 0.59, 23.2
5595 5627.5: 1.88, 23.2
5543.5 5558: 0.62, 23.5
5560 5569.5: 0.56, 23.2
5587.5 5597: 0.93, 22.2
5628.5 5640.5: 0.39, 23.9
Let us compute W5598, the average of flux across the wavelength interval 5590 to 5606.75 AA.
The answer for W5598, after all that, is 22.3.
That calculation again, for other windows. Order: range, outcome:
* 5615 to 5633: 24.2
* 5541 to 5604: 22.8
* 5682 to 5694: 24.6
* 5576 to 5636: 23.1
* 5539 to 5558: 23.5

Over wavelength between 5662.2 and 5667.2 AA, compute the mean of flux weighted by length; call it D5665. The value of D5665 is 24.6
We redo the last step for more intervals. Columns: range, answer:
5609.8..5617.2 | 23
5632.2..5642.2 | 23.2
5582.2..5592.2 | 21.9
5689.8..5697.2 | 23.5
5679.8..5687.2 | 24.8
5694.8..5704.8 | 23.8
